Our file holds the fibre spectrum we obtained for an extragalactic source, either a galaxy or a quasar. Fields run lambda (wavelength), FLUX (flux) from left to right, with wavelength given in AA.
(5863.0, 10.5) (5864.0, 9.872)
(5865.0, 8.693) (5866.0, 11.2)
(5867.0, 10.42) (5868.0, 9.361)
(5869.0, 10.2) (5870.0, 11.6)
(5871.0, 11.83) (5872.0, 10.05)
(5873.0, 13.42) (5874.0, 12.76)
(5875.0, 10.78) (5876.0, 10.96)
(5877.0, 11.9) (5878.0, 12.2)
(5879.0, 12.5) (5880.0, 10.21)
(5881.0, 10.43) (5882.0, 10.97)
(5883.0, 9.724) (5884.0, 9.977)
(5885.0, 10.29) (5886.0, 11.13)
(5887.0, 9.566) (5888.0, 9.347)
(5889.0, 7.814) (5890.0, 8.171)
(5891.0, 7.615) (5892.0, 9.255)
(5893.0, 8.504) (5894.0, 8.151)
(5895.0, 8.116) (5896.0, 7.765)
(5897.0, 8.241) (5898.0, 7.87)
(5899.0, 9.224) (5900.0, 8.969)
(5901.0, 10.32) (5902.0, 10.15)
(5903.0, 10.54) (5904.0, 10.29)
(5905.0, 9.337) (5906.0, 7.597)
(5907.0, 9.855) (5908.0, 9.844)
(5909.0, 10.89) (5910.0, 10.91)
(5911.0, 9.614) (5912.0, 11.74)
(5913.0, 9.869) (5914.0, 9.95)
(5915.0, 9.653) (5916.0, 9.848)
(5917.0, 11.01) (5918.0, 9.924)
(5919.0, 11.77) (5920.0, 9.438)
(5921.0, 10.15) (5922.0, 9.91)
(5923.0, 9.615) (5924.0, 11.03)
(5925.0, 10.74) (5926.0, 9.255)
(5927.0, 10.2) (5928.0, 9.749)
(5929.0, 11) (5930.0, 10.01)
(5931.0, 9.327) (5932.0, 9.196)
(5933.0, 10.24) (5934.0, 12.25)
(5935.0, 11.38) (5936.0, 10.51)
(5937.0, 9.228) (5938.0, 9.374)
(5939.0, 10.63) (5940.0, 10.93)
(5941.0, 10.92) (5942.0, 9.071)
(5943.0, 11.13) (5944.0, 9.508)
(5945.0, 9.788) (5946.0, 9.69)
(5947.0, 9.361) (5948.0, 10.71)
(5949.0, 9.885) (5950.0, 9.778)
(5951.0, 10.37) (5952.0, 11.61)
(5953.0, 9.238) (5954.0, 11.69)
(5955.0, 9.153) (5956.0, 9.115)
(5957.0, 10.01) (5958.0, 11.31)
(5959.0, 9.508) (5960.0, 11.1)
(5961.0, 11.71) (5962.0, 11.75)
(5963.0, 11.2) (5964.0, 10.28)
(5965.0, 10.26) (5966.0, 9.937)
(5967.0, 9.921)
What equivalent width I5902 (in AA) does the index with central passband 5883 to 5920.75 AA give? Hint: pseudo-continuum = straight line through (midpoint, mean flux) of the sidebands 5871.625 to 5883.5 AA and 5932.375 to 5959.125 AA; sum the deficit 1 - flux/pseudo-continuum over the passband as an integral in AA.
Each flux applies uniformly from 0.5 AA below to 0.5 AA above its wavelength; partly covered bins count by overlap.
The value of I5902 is 4.8 AA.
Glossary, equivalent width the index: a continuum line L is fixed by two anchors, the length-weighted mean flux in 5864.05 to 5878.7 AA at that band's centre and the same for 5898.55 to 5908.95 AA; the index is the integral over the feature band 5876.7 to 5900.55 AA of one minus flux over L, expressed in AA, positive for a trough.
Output 2.0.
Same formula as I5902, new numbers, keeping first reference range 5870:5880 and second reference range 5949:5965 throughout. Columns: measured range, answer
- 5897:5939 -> 3.96 AA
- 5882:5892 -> 1.89 AA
